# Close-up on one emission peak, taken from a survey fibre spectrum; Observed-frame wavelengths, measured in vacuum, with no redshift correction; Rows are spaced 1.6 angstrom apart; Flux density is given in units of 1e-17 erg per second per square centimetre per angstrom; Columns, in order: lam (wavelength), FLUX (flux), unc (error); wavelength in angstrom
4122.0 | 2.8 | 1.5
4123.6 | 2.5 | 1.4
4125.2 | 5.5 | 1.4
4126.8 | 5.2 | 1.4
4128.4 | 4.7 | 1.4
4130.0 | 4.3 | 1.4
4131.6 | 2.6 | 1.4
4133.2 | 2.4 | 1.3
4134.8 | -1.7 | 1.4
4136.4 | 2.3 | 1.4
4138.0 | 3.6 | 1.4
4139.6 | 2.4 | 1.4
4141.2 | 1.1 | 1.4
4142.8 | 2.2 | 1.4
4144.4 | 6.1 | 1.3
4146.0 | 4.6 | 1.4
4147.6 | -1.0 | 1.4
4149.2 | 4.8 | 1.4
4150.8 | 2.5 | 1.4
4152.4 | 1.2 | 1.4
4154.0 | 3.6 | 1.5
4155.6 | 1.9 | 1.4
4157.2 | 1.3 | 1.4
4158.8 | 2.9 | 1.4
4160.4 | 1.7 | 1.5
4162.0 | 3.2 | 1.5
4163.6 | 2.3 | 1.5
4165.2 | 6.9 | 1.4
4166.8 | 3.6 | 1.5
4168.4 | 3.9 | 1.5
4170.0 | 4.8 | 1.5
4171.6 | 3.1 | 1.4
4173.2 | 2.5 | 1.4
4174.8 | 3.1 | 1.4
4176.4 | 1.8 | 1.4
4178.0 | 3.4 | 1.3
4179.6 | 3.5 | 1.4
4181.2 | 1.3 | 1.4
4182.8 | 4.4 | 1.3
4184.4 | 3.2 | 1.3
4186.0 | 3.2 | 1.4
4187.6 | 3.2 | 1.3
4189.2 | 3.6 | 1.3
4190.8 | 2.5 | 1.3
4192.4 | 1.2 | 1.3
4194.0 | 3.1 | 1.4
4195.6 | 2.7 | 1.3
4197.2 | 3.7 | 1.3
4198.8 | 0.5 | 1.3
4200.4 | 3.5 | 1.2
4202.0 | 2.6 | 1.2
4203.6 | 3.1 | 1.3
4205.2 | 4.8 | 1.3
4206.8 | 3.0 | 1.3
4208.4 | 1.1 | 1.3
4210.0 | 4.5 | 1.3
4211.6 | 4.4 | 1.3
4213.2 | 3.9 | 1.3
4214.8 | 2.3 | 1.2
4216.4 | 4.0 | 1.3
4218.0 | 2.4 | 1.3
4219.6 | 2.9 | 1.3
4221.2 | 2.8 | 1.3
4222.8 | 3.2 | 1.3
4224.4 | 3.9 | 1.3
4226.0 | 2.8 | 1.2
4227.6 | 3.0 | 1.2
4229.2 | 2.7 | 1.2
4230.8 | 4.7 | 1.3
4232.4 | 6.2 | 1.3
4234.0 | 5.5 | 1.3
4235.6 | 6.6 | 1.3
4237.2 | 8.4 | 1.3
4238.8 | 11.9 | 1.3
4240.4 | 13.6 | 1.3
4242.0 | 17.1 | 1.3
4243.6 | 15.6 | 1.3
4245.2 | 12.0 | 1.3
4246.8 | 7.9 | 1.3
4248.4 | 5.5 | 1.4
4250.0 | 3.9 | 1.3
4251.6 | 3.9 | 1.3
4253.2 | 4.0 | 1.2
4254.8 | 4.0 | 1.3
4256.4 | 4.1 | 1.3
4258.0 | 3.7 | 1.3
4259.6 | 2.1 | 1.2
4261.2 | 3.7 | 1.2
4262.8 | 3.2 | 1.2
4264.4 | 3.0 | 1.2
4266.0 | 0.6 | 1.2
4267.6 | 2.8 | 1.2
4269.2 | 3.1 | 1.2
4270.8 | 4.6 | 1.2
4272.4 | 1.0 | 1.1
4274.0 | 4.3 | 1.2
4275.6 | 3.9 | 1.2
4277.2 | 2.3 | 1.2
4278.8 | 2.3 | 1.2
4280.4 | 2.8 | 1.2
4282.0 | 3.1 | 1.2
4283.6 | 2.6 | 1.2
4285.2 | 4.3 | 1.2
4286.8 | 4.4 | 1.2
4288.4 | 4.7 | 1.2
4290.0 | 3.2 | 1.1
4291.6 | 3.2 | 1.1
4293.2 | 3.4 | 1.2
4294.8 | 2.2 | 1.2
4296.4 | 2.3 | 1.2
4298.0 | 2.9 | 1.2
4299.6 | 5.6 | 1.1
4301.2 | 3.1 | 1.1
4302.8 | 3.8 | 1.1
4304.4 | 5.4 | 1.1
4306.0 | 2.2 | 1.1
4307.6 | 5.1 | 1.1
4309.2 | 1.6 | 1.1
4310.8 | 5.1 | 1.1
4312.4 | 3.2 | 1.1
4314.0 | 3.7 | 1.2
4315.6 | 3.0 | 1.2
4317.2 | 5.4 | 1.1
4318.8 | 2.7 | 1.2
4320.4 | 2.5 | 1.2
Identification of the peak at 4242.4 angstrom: [O II] 3727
